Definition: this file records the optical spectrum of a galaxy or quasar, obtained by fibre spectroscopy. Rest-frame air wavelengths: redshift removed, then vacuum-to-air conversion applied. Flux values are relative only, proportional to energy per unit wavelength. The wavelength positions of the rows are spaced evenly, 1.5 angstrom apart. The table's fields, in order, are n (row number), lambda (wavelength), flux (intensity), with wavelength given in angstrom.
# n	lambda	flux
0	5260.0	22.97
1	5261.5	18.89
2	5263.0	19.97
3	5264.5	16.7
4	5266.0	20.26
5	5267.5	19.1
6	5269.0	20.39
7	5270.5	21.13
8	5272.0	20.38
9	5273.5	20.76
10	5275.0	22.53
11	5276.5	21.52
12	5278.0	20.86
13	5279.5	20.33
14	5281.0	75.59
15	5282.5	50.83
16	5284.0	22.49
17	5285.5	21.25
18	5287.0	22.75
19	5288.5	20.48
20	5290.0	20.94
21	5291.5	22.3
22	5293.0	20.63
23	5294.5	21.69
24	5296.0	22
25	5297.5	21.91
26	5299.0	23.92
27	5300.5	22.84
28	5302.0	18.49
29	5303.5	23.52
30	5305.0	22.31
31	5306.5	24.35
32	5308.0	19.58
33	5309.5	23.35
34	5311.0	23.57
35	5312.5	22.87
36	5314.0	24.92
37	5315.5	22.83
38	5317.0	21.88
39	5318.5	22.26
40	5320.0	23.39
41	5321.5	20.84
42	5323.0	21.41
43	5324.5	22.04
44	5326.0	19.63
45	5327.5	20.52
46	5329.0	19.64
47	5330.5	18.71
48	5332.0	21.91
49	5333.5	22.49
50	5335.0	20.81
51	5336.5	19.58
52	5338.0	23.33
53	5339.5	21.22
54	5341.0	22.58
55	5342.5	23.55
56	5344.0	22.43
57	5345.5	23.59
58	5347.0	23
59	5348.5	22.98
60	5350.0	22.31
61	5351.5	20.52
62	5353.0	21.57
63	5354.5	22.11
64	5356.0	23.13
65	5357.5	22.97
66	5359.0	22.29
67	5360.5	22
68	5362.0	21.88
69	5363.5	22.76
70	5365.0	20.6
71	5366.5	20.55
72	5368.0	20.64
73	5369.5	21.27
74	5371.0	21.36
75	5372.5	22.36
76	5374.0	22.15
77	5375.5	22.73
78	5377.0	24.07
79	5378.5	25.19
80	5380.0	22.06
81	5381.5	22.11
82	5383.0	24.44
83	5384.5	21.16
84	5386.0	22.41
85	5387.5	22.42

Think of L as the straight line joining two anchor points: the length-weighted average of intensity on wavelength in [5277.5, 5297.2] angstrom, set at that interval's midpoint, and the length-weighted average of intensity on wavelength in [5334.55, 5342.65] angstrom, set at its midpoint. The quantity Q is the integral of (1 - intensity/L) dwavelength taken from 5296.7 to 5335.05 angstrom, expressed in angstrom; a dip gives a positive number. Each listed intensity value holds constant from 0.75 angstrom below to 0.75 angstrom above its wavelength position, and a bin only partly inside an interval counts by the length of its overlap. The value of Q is 3.9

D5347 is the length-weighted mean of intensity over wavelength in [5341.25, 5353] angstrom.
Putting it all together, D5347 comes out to 22.6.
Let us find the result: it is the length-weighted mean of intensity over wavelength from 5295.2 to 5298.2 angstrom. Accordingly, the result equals 22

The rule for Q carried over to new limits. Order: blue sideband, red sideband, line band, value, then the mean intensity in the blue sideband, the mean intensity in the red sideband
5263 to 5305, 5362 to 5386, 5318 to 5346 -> 1.9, 24.2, 22.2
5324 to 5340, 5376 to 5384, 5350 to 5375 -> 0.8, 20.9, 23.5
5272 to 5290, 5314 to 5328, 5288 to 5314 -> 3.0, 28.3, 21.8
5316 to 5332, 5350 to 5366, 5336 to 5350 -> -0.6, 21.1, 22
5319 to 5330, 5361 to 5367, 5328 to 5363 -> -1.1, 21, 21.5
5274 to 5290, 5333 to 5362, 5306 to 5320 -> 1.7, 29.3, 22.2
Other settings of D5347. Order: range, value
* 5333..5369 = 22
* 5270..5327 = 24.1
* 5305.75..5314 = 22.9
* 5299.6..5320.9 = 22.6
